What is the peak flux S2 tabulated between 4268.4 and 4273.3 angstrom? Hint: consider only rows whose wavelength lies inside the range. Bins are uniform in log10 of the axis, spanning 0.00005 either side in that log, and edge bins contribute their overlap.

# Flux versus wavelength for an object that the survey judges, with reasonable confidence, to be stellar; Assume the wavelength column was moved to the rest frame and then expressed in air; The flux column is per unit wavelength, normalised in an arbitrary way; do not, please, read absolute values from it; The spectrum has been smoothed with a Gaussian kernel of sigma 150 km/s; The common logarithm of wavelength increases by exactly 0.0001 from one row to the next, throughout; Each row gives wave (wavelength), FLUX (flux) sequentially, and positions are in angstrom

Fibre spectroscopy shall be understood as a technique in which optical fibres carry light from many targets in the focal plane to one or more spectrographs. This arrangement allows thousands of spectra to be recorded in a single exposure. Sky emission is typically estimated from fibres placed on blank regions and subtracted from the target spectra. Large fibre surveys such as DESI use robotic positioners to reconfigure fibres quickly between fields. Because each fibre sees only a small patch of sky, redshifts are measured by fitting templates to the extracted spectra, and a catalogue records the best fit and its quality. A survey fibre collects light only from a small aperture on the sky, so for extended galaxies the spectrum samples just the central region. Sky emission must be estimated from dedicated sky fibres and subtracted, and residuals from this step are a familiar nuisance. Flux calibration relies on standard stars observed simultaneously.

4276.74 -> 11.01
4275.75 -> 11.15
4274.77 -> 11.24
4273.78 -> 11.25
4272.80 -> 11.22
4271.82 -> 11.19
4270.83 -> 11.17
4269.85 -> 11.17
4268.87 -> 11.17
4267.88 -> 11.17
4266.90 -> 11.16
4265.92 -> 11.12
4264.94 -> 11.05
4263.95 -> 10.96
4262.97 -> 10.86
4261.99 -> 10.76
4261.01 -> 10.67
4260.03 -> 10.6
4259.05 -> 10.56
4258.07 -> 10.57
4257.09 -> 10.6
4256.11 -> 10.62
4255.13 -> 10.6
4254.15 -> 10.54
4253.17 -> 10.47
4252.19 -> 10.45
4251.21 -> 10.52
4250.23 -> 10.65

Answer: 11.22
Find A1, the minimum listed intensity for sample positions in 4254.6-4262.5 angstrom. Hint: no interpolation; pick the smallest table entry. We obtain 10.56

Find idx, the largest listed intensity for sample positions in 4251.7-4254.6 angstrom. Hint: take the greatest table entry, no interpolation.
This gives 10.54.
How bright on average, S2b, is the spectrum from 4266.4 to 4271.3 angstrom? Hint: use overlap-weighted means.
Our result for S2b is 11.2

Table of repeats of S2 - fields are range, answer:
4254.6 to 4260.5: 10.62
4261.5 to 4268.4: 11.17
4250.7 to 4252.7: 10.52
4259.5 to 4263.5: 10.86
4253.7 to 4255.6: 10.6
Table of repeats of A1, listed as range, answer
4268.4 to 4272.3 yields 11.17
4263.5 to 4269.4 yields 10.96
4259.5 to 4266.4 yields 10.6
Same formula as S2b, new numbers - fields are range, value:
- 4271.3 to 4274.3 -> 11.2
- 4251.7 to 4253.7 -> 10.5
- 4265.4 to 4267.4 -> 11.2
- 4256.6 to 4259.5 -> 10.6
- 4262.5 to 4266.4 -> 11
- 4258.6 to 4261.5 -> 10.6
